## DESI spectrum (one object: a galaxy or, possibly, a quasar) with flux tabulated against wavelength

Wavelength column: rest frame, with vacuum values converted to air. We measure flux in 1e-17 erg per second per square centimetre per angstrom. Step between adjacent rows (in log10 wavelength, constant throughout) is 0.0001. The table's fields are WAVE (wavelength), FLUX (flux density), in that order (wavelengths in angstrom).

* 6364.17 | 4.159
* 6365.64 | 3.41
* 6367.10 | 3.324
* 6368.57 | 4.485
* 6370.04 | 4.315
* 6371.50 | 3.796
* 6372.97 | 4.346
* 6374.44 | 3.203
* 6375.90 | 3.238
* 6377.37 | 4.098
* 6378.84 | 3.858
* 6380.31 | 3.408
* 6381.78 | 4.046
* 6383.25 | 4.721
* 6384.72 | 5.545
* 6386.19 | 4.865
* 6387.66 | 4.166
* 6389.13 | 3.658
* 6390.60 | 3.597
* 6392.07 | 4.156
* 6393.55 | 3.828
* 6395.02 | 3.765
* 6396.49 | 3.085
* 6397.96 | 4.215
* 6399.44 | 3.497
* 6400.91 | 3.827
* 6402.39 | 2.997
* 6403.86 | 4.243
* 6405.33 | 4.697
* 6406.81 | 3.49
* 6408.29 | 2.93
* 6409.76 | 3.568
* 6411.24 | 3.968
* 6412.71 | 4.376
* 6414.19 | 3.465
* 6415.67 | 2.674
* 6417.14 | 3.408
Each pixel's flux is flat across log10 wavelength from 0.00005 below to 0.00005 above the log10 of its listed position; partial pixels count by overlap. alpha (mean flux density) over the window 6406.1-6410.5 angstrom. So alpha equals 3.33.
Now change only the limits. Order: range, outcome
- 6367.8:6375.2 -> 4.02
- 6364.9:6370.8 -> 3.88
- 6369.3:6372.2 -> 4.06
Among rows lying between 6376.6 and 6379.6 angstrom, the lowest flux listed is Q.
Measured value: 3.858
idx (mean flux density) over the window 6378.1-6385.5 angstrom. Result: 4.32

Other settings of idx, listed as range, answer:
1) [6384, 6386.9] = 5.21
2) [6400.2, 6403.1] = 3.4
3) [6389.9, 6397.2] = 3.69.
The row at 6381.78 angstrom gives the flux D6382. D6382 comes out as 4.046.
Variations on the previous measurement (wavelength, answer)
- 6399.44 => 3.497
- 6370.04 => 4.315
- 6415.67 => 2.674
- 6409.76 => 3.568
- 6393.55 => 3.828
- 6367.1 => 3.324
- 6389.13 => 3.658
